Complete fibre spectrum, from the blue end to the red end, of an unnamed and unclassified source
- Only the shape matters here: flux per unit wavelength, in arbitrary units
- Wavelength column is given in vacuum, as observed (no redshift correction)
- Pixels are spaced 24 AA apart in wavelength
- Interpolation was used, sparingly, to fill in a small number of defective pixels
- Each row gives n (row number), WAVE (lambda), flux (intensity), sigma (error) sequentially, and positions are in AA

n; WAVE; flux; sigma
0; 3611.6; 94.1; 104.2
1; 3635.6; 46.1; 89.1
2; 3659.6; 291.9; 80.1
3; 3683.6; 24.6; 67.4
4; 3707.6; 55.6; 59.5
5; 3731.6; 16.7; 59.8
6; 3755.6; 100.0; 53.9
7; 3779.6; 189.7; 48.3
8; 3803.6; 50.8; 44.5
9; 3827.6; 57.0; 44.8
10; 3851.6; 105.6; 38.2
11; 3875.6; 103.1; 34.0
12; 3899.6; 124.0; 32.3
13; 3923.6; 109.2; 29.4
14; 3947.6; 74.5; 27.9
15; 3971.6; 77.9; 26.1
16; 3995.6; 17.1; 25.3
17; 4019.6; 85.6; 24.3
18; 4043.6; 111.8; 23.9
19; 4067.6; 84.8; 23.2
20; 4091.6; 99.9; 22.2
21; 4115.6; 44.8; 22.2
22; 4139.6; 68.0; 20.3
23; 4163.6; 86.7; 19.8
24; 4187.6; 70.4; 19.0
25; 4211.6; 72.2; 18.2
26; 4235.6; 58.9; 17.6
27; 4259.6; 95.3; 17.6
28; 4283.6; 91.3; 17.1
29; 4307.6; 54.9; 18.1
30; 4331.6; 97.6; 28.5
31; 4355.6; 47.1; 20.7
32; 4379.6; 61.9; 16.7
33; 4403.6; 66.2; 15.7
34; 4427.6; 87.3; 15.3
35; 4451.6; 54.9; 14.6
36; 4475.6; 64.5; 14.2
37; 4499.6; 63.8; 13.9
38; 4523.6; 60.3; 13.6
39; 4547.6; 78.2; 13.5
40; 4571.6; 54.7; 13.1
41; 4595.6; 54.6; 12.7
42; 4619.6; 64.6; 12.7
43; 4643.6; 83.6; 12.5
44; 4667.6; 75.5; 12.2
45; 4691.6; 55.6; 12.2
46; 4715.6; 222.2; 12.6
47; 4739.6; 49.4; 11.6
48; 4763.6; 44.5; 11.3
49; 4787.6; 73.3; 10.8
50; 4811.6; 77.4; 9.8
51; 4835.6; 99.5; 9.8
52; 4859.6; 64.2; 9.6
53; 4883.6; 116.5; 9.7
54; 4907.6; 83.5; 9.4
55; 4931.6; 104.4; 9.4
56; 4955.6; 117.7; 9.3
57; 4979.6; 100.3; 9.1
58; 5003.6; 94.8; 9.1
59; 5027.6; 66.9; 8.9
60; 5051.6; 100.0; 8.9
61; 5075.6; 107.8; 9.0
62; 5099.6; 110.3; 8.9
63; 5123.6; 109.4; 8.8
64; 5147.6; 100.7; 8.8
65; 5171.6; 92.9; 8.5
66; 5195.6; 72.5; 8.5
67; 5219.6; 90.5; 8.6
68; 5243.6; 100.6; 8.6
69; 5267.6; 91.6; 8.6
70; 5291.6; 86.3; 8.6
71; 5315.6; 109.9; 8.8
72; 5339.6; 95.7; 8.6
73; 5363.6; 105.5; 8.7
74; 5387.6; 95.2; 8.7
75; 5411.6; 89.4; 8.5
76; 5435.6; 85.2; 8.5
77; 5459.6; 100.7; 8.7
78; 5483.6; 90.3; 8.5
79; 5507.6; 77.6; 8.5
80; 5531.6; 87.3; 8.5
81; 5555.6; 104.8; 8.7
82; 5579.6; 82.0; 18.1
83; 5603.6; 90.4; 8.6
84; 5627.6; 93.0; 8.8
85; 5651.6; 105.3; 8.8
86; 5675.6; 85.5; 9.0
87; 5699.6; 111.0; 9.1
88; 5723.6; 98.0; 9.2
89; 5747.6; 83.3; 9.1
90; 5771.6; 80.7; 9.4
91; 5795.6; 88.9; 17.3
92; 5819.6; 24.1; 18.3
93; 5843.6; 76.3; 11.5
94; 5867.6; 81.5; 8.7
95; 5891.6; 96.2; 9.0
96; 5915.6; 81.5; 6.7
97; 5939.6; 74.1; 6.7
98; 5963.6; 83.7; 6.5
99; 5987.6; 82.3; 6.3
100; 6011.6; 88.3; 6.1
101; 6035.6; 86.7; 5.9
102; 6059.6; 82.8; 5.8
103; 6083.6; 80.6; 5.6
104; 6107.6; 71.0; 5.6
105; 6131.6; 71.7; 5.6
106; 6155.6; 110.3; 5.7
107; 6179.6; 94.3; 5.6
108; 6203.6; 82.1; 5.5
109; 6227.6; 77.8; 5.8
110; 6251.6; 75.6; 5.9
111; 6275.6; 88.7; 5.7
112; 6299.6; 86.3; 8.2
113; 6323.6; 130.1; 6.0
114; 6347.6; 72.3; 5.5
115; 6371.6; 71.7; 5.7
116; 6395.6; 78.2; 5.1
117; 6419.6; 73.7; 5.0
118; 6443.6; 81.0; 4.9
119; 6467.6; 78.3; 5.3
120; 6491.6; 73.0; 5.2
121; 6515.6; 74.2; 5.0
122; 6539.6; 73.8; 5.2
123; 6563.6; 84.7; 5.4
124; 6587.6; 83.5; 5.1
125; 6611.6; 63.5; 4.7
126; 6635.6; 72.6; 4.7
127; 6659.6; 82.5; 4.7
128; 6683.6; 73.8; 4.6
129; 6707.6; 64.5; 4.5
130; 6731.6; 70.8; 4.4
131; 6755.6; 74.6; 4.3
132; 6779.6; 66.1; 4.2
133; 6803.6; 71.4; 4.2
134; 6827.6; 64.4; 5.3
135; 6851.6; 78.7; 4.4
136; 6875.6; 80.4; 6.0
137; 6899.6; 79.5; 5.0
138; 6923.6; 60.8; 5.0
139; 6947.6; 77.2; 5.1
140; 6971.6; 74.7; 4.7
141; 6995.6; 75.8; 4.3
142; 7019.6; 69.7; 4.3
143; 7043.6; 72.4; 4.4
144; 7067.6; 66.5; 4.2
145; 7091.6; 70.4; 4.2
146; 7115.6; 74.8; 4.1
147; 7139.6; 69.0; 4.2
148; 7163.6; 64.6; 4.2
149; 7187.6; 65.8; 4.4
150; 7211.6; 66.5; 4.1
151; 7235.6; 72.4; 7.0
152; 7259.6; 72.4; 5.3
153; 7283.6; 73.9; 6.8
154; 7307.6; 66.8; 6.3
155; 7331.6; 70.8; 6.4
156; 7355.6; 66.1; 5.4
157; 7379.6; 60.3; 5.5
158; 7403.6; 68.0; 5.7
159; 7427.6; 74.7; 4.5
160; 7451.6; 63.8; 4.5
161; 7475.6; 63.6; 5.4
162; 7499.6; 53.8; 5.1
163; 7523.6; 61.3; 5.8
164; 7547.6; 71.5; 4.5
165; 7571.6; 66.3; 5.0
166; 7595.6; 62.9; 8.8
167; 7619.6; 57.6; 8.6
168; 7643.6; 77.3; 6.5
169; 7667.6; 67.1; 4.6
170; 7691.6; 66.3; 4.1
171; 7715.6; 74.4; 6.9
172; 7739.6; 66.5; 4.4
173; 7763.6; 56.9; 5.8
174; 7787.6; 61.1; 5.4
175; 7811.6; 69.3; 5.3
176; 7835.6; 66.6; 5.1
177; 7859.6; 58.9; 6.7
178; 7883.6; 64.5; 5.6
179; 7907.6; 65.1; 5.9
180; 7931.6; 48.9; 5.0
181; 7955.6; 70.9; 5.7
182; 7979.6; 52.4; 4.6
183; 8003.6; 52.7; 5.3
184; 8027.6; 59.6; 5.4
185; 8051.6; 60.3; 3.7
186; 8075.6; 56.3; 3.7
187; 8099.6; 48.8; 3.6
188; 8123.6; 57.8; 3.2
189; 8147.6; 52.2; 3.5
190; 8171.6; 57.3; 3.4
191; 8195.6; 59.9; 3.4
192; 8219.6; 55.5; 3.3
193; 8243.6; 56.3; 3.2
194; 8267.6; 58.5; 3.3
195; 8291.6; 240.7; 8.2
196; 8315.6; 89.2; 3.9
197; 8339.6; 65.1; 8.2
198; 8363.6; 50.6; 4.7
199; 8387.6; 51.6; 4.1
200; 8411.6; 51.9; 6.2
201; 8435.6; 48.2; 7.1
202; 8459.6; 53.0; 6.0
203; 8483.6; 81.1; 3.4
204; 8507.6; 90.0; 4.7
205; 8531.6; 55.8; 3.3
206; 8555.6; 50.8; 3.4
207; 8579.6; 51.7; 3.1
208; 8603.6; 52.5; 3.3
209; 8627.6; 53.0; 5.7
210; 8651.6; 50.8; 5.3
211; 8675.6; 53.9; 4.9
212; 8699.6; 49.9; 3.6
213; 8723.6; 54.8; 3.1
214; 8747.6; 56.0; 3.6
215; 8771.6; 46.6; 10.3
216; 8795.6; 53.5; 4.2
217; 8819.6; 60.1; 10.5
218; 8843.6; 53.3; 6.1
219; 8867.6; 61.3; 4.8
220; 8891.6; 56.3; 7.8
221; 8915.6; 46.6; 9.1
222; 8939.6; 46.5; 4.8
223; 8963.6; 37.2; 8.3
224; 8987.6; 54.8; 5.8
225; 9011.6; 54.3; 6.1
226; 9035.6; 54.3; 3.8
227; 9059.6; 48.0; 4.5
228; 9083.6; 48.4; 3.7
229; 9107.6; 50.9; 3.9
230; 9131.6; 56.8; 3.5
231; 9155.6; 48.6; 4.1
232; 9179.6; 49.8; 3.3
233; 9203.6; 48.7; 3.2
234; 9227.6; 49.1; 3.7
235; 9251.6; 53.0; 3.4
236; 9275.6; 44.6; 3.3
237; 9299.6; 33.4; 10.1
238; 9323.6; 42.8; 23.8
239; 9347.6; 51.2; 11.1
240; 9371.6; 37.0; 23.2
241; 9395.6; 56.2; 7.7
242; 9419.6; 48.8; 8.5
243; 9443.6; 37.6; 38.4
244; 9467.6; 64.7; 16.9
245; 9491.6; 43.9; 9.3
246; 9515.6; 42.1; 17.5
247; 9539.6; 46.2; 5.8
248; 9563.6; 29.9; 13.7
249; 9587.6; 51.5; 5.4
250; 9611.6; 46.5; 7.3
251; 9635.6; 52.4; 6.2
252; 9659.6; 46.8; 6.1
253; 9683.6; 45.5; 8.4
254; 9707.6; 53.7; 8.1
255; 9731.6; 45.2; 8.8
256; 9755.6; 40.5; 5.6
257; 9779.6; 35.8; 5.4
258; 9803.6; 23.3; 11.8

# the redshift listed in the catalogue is 0.26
